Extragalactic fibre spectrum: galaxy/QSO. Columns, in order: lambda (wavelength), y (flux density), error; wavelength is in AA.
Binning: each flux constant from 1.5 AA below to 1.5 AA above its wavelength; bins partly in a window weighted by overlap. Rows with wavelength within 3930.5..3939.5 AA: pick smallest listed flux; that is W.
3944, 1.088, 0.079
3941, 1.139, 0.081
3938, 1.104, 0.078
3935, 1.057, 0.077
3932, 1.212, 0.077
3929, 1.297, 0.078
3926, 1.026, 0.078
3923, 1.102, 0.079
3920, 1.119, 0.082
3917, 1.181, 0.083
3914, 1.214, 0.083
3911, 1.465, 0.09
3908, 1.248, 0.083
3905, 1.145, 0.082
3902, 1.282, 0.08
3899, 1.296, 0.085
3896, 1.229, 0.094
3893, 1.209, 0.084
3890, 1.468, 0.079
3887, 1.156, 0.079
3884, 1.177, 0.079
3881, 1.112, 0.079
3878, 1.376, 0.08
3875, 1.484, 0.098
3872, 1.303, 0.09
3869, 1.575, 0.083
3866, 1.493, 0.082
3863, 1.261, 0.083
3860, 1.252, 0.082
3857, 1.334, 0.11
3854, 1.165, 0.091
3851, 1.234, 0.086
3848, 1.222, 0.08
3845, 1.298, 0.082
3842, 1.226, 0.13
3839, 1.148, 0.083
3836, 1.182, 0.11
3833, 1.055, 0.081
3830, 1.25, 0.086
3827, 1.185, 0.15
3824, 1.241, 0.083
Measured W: 1.057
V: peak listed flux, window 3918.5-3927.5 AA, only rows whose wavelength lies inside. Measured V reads 1.119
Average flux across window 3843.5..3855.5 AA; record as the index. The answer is 1.23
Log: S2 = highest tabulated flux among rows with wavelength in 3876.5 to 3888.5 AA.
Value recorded 1.376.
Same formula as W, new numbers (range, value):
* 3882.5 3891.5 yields 1.156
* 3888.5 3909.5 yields 1.145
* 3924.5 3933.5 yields 1.026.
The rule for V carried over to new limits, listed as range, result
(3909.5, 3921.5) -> 1.465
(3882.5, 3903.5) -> 1.468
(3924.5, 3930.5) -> 1.297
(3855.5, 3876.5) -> 1.575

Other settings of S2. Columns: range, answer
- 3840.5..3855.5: 1.298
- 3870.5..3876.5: 1.484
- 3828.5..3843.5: 1.25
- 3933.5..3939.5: 1.104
